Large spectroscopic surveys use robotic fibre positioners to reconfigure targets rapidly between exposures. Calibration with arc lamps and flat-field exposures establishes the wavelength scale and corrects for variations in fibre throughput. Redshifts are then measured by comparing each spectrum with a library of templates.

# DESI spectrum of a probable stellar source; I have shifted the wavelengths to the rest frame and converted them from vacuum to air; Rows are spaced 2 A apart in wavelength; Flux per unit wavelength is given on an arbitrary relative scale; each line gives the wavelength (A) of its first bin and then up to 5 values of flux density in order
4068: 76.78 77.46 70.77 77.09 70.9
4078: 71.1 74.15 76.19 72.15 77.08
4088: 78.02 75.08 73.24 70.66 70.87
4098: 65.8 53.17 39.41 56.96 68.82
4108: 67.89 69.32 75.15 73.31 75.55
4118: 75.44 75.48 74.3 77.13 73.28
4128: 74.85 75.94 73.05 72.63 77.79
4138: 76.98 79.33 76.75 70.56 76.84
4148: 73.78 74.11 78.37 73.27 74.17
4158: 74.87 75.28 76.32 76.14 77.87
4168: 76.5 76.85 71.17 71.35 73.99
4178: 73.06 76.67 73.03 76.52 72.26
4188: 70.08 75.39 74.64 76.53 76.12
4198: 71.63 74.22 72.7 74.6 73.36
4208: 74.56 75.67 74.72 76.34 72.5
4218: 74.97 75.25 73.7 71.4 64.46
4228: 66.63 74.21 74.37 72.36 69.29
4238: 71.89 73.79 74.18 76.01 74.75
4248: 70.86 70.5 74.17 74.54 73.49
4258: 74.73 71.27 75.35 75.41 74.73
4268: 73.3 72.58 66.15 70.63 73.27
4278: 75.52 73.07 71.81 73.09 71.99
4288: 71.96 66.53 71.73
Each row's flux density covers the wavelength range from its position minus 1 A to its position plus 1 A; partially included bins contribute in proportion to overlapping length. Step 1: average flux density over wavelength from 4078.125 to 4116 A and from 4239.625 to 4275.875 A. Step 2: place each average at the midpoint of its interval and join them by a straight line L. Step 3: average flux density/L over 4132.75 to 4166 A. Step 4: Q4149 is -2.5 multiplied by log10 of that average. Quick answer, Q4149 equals -0.08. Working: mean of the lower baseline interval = 69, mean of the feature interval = 75.5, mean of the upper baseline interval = 73.1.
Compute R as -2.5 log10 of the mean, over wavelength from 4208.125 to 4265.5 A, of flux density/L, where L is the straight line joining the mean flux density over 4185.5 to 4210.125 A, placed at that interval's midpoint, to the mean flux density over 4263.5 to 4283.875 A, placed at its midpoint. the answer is 0.00 mag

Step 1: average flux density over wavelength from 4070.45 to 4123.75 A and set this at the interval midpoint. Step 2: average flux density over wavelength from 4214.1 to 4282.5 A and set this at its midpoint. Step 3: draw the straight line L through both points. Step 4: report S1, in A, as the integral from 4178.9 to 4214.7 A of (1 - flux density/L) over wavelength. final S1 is -1.20 A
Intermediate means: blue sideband 70.5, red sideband 72.7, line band 74.4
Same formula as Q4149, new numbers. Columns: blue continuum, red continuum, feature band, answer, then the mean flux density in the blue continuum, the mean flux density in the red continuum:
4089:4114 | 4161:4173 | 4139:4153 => -0.04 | 65.8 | 75.8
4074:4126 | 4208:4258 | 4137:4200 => -0.05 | 70.5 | 73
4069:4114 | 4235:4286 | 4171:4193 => -0.03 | 69.7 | 73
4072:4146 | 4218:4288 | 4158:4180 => -0.04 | 71.9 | 72.6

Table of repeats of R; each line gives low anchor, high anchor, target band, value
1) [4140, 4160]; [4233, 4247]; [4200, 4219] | -0.008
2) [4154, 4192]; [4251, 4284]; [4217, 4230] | 0.037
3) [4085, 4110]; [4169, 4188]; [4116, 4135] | -0.087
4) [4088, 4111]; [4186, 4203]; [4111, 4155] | -0.105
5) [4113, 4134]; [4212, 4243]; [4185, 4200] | -0.009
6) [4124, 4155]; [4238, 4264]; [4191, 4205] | 0.001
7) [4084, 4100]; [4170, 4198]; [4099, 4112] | 0.190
